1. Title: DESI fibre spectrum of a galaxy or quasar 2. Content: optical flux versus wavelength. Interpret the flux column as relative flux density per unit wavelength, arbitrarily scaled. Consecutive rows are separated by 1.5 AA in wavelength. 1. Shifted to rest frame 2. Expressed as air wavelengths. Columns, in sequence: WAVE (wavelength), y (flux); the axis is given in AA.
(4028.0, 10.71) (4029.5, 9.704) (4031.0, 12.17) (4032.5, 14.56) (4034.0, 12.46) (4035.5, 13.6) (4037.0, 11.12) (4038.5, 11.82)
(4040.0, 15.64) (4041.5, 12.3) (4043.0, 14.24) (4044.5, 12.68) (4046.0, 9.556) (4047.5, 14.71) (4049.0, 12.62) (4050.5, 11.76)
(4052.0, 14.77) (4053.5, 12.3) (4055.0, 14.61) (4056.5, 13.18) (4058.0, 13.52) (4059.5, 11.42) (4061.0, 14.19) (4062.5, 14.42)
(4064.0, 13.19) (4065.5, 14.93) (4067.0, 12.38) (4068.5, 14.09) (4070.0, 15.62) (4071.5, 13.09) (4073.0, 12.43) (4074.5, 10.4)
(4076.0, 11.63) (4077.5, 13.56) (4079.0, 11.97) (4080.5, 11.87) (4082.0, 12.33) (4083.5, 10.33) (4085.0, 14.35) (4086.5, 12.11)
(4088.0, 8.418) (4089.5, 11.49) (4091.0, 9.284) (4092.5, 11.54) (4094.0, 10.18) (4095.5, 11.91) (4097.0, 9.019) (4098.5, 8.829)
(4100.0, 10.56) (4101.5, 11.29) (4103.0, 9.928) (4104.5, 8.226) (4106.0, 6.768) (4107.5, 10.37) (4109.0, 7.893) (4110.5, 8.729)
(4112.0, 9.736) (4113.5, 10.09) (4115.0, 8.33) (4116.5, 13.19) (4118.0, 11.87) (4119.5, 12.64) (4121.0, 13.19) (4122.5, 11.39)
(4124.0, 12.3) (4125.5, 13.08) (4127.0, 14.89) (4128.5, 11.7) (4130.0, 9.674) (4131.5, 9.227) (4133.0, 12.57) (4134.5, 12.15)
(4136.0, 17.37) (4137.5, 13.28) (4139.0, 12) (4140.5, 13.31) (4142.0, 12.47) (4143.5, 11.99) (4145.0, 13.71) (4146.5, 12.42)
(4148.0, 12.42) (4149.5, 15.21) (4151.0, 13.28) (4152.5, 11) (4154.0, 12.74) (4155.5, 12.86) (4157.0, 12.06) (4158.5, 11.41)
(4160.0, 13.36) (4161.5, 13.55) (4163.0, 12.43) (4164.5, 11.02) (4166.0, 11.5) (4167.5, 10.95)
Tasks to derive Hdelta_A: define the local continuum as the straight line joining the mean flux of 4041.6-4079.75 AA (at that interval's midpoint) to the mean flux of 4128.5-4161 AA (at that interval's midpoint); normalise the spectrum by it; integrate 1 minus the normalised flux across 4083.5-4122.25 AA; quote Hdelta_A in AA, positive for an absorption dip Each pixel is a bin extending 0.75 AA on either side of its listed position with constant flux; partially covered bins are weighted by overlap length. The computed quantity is 7.3 AA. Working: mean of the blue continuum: 13.1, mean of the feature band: 10.4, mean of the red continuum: 12.6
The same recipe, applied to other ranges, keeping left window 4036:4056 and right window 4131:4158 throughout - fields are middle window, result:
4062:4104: 3.59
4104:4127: 3.86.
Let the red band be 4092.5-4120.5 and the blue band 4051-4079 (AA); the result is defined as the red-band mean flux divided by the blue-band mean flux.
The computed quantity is 0.8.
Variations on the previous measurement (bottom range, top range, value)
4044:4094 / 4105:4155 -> 0.94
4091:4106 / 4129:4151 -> 1.28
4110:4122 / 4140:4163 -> 1.16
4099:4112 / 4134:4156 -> 1.42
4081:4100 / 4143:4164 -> 1.18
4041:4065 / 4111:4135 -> 0.88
